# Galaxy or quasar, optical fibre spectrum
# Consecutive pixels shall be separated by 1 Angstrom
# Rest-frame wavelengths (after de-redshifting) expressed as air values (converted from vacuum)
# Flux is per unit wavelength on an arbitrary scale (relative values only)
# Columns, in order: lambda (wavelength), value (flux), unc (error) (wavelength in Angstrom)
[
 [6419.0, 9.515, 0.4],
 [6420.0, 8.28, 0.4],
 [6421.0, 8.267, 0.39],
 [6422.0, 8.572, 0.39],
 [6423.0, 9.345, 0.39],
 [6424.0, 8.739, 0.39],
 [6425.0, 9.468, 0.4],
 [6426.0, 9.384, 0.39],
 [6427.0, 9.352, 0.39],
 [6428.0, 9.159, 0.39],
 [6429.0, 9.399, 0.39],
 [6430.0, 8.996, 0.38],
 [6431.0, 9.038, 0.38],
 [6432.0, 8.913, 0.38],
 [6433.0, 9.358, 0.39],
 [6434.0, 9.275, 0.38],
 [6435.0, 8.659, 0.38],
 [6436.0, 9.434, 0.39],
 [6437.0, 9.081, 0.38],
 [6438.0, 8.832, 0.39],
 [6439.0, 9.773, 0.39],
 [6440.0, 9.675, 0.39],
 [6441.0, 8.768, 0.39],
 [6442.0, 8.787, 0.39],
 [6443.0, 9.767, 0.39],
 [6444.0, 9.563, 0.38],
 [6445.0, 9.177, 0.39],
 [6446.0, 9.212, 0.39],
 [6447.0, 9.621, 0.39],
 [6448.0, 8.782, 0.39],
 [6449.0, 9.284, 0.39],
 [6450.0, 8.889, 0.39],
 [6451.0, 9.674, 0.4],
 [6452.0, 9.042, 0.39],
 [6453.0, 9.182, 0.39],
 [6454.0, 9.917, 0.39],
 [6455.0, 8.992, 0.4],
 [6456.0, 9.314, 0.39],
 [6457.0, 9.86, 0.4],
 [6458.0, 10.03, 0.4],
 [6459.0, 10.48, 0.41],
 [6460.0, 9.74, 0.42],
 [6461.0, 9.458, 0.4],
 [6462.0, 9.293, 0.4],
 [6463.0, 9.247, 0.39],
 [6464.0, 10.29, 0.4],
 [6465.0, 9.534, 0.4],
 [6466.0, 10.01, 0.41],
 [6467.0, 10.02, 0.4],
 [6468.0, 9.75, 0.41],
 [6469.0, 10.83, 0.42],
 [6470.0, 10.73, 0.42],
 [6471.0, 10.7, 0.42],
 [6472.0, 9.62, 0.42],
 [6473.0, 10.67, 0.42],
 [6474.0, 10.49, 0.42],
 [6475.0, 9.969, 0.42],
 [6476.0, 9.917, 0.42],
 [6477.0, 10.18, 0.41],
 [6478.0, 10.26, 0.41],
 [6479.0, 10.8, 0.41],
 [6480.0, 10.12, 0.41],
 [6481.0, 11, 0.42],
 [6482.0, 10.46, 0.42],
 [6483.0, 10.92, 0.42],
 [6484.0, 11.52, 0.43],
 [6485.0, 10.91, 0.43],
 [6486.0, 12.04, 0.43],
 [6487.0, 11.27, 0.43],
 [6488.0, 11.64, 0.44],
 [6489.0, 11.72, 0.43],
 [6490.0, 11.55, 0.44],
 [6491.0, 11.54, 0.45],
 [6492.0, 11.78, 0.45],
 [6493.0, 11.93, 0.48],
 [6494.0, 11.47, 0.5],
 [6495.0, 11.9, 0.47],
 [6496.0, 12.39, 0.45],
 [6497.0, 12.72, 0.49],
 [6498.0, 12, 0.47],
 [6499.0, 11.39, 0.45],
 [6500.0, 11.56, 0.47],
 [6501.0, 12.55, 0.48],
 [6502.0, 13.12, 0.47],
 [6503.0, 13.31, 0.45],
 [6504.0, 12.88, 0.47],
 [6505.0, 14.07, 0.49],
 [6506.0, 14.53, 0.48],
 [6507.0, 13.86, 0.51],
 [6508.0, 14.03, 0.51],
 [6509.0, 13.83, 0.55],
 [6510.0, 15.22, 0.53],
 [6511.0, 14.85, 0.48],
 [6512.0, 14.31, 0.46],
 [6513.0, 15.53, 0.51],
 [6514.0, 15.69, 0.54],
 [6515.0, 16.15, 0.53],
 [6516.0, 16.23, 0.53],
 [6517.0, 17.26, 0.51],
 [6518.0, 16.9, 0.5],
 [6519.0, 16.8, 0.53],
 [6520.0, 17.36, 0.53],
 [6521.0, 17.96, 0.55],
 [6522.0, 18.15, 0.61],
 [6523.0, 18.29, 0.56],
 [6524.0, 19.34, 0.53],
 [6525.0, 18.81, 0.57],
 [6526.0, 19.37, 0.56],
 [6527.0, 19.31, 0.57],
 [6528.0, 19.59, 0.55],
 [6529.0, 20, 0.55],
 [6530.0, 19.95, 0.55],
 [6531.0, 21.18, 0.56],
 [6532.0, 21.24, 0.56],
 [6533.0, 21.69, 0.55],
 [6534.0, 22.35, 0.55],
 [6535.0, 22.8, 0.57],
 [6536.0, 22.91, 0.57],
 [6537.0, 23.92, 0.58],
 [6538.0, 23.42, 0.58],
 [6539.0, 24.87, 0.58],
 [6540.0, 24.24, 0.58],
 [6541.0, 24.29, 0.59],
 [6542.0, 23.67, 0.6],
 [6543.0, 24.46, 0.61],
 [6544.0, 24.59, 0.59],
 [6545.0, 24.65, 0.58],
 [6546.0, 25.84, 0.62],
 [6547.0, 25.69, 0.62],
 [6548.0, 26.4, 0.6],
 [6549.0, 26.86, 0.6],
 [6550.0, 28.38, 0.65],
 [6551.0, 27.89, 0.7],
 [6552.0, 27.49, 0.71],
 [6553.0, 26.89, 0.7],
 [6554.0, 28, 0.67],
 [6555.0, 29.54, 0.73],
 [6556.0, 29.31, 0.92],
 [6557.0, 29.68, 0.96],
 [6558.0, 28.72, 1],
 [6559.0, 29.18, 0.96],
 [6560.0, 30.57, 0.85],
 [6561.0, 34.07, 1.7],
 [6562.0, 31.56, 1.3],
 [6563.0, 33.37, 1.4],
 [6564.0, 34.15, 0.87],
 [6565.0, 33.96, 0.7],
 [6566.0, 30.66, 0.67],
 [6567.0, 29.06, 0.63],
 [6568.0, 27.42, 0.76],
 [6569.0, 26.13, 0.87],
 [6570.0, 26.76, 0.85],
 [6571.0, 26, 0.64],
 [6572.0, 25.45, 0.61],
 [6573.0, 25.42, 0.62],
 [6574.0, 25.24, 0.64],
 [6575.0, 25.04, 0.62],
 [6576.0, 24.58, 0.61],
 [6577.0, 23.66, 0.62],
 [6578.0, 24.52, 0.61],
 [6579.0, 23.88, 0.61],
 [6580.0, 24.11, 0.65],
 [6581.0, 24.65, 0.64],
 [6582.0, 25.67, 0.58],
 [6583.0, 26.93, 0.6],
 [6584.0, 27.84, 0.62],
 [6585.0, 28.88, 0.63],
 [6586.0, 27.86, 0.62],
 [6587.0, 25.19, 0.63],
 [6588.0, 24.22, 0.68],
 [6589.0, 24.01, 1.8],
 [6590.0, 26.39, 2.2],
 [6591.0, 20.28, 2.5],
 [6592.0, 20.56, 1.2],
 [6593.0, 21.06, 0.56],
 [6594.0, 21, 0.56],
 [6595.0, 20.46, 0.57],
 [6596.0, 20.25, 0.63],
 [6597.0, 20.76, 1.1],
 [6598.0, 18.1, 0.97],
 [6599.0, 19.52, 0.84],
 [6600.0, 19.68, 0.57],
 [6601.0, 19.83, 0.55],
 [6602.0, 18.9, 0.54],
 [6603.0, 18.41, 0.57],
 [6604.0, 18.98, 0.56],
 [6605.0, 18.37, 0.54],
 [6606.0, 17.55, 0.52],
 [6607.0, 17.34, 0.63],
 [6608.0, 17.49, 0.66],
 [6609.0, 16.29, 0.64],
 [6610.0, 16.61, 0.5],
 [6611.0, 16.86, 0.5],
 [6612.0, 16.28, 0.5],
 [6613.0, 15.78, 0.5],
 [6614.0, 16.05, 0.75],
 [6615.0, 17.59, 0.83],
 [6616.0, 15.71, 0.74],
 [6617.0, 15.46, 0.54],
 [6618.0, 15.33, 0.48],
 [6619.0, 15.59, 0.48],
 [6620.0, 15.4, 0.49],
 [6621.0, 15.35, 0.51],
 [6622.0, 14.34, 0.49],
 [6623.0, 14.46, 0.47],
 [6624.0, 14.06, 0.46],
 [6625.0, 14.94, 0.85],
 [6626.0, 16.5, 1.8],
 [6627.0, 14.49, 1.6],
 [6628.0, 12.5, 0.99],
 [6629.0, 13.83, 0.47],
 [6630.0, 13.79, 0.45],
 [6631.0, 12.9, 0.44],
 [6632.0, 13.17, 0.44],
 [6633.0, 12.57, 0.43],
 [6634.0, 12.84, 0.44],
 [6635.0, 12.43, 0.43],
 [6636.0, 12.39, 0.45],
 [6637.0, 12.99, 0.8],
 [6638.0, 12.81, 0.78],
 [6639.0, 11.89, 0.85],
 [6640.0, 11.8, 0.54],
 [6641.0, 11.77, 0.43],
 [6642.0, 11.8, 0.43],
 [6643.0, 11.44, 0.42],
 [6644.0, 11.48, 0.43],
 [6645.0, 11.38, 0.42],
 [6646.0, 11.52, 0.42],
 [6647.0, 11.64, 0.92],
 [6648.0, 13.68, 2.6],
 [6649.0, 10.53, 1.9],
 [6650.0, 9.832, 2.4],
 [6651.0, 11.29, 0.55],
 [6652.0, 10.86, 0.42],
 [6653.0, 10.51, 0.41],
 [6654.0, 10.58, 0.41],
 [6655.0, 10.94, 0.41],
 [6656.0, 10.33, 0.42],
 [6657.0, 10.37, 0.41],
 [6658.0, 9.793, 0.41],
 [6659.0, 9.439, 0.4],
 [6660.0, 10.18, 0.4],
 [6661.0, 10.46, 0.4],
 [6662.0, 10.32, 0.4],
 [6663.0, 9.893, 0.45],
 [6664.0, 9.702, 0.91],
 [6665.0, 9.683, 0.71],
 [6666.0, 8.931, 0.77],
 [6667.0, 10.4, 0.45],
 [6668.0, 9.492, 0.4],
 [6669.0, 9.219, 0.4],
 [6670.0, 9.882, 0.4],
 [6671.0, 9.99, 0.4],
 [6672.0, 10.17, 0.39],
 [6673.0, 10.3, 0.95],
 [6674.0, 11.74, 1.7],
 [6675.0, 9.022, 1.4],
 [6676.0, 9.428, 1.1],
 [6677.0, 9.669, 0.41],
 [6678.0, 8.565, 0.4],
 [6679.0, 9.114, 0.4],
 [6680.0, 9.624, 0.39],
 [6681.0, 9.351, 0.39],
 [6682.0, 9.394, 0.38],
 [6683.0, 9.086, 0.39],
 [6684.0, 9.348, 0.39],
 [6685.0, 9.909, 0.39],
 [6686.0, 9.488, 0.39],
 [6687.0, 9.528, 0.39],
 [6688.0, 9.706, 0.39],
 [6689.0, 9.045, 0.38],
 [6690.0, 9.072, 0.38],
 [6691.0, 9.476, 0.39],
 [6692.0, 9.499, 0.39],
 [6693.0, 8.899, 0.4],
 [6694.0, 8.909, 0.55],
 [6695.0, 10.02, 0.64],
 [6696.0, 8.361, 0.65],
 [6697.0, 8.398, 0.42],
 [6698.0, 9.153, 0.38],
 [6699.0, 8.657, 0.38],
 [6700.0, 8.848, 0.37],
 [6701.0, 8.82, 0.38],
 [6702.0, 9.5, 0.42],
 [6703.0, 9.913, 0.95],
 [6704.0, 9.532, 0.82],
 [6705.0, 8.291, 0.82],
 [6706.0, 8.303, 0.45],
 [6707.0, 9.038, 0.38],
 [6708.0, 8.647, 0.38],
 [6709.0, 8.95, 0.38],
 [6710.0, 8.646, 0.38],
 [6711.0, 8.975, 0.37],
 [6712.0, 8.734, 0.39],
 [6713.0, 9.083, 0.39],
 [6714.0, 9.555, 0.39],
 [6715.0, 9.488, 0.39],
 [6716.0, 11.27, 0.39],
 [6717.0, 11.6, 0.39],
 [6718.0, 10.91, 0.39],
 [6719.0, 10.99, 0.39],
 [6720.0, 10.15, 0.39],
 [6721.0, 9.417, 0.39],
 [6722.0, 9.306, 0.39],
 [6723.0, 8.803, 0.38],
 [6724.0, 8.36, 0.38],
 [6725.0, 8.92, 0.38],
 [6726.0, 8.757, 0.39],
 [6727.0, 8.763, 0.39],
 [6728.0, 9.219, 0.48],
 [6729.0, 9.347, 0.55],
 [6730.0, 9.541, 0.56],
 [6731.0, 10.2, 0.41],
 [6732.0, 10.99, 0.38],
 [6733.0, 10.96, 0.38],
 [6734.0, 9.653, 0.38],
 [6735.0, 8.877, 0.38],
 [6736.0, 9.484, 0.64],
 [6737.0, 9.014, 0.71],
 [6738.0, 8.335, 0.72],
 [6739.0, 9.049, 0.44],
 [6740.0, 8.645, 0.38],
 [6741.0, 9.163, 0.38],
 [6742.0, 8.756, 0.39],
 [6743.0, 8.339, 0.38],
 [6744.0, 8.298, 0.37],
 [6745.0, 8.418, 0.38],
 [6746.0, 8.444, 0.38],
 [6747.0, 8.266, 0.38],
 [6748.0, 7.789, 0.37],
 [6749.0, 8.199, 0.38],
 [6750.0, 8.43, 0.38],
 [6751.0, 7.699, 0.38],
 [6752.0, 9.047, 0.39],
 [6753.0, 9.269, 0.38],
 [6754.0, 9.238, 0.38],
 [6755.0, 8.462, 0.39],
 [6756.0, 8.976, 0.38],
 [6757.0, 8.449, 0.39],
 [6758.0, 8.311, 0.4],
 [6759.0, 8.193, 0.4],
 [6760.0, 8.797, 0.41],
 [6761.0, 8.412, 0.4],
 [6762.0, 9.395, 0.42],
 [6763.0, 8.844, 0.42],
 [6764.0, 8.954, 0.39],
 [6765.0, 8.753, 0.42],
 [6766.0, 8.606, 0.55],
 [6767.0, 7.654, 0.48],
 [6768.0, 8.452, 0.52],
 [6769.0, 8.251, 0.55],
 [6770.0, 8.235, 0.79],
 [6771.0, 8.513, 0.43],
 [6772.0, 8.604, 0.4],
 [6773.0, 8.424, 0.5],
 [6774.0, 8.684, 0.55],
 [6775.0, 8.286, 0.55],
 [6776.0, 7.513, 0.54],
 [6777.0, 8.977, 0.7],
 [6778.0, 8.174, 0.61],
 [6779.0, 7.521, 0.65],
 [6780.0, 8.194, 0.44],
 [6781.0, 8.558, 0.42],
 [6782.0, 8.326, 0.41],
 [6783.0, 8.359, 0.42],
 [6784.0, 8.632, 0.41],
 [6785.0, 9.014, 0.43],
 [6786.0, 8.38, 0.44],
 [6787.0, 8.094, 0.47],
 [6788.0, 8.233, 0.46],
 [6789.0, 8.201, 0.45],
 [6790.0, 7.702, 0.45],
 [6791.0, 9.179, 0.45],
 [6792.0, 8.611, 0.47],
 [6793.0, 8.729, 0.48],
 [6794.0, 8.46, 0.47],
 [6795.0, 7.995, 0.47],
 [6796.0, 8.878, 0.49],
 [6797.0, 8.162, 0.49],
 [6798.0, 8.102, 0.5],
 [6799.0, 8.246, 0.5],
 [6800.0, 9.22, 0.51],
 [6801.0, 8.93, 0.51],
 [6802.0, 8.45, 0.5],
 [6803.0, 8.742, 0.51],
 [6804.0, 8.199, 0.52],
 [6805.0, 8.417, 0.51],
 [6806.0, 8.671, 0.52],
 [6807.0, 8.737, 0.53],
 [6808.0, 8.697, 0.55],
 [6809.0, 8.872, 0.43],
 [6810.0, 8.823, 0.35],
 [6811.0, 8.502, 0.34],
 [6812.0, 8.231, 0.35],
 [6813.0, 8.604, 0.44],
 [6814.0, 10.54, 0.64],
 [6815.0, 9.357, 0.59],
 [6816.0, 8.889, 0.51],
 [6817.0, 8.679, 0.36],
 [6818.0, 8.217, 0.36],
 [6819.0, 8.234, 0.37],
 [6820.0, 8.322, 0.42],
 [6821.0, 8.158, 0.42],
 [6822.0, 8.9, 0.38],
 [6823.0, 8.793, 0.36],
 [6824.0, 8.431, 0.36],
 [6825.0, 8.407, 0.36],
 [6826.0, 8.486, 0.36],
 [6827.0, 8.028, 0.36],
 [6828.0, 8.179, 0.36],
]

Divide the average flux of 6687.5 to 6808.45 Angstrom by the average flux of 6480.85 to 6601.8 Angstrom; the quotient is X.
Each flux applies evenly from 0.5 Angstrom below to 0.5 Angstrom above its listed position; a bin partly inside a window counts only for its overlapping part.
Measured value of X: 0.4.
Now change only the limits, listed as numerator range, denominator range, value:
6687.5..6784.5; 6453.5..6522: 0.74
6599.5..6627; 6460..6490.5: 1.58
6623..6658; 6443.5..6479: 1.25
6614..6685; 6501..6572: 0.52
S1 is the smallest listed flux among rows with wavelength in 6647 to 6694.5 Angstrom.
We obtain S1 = 8.565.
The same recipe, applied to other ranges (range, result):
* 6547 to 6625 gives 14.06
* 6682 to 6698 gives 8.361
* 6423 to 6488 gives 8.659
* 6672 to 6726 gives 8.291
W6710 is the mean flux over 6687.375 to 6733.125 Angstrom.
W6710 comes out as 9.36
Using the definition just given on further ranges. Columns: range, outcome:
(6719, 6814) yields 8.7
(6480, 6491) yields 11.3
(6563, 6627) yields 21.4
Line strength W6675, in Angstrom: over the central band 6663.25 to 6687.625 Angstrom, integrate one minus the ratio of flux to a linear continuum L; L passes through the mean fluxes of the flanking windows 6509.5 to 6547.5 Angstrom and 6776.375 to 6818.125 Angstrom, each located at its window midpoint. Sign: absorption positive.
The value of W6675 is 7.4 Angstrom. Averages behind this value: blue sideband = 20.2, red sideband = 8.56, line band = 9.63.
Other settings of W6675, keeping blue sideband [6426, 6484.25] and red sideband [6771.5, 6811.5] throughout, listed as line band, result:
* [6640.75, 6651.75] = -3.02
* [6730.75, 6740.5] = -0.94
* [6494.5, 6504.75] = -3.11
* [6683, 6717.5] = -1.79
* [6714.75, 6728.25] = -1.56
